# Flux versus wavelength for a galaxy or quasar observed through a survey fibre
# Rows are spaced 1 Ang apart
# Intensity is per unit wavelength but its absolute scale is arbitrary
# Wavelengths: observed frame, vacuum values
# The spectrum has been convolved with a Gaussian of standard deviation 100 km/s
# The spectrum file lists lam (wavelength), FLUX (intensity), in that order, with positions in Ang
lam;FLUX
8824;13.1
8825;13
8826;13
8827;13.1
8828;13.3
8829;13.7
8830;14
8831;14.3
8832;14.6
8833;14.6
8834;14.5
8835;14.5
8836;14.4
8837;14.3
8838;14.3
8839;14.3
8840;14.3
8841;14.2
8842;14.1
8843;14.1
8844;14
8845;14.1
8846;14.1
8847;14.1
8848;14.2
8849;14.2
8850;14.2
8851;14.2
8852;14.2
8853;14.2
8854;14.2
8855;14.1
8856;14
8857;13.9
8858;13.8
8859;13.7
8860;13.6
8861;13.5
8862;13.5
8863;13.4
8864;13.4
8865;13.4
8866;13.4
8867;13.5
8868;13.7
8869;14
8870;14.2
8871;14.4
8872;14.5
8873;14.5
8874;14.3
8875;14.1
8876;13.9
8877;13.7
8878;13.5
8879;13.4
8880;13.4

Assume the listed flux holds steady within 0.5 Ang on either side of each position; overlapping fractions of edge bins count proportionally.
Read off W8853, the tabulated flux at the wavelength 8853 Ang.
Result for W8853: 14.2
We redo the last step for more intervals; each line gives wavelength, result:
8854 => 14.2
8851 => 14.2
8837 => 14.3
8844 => 14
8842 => 14.1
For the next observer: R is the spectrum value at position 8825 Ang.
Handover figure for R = 13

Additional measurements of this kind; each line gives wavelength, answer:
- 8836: 14.4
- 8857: 13.9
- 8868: 13.7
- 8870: 14.2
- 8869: 14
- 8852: 14.2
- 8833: 14.6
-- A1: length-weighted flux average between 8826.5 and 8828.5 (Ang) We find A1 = 13.2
